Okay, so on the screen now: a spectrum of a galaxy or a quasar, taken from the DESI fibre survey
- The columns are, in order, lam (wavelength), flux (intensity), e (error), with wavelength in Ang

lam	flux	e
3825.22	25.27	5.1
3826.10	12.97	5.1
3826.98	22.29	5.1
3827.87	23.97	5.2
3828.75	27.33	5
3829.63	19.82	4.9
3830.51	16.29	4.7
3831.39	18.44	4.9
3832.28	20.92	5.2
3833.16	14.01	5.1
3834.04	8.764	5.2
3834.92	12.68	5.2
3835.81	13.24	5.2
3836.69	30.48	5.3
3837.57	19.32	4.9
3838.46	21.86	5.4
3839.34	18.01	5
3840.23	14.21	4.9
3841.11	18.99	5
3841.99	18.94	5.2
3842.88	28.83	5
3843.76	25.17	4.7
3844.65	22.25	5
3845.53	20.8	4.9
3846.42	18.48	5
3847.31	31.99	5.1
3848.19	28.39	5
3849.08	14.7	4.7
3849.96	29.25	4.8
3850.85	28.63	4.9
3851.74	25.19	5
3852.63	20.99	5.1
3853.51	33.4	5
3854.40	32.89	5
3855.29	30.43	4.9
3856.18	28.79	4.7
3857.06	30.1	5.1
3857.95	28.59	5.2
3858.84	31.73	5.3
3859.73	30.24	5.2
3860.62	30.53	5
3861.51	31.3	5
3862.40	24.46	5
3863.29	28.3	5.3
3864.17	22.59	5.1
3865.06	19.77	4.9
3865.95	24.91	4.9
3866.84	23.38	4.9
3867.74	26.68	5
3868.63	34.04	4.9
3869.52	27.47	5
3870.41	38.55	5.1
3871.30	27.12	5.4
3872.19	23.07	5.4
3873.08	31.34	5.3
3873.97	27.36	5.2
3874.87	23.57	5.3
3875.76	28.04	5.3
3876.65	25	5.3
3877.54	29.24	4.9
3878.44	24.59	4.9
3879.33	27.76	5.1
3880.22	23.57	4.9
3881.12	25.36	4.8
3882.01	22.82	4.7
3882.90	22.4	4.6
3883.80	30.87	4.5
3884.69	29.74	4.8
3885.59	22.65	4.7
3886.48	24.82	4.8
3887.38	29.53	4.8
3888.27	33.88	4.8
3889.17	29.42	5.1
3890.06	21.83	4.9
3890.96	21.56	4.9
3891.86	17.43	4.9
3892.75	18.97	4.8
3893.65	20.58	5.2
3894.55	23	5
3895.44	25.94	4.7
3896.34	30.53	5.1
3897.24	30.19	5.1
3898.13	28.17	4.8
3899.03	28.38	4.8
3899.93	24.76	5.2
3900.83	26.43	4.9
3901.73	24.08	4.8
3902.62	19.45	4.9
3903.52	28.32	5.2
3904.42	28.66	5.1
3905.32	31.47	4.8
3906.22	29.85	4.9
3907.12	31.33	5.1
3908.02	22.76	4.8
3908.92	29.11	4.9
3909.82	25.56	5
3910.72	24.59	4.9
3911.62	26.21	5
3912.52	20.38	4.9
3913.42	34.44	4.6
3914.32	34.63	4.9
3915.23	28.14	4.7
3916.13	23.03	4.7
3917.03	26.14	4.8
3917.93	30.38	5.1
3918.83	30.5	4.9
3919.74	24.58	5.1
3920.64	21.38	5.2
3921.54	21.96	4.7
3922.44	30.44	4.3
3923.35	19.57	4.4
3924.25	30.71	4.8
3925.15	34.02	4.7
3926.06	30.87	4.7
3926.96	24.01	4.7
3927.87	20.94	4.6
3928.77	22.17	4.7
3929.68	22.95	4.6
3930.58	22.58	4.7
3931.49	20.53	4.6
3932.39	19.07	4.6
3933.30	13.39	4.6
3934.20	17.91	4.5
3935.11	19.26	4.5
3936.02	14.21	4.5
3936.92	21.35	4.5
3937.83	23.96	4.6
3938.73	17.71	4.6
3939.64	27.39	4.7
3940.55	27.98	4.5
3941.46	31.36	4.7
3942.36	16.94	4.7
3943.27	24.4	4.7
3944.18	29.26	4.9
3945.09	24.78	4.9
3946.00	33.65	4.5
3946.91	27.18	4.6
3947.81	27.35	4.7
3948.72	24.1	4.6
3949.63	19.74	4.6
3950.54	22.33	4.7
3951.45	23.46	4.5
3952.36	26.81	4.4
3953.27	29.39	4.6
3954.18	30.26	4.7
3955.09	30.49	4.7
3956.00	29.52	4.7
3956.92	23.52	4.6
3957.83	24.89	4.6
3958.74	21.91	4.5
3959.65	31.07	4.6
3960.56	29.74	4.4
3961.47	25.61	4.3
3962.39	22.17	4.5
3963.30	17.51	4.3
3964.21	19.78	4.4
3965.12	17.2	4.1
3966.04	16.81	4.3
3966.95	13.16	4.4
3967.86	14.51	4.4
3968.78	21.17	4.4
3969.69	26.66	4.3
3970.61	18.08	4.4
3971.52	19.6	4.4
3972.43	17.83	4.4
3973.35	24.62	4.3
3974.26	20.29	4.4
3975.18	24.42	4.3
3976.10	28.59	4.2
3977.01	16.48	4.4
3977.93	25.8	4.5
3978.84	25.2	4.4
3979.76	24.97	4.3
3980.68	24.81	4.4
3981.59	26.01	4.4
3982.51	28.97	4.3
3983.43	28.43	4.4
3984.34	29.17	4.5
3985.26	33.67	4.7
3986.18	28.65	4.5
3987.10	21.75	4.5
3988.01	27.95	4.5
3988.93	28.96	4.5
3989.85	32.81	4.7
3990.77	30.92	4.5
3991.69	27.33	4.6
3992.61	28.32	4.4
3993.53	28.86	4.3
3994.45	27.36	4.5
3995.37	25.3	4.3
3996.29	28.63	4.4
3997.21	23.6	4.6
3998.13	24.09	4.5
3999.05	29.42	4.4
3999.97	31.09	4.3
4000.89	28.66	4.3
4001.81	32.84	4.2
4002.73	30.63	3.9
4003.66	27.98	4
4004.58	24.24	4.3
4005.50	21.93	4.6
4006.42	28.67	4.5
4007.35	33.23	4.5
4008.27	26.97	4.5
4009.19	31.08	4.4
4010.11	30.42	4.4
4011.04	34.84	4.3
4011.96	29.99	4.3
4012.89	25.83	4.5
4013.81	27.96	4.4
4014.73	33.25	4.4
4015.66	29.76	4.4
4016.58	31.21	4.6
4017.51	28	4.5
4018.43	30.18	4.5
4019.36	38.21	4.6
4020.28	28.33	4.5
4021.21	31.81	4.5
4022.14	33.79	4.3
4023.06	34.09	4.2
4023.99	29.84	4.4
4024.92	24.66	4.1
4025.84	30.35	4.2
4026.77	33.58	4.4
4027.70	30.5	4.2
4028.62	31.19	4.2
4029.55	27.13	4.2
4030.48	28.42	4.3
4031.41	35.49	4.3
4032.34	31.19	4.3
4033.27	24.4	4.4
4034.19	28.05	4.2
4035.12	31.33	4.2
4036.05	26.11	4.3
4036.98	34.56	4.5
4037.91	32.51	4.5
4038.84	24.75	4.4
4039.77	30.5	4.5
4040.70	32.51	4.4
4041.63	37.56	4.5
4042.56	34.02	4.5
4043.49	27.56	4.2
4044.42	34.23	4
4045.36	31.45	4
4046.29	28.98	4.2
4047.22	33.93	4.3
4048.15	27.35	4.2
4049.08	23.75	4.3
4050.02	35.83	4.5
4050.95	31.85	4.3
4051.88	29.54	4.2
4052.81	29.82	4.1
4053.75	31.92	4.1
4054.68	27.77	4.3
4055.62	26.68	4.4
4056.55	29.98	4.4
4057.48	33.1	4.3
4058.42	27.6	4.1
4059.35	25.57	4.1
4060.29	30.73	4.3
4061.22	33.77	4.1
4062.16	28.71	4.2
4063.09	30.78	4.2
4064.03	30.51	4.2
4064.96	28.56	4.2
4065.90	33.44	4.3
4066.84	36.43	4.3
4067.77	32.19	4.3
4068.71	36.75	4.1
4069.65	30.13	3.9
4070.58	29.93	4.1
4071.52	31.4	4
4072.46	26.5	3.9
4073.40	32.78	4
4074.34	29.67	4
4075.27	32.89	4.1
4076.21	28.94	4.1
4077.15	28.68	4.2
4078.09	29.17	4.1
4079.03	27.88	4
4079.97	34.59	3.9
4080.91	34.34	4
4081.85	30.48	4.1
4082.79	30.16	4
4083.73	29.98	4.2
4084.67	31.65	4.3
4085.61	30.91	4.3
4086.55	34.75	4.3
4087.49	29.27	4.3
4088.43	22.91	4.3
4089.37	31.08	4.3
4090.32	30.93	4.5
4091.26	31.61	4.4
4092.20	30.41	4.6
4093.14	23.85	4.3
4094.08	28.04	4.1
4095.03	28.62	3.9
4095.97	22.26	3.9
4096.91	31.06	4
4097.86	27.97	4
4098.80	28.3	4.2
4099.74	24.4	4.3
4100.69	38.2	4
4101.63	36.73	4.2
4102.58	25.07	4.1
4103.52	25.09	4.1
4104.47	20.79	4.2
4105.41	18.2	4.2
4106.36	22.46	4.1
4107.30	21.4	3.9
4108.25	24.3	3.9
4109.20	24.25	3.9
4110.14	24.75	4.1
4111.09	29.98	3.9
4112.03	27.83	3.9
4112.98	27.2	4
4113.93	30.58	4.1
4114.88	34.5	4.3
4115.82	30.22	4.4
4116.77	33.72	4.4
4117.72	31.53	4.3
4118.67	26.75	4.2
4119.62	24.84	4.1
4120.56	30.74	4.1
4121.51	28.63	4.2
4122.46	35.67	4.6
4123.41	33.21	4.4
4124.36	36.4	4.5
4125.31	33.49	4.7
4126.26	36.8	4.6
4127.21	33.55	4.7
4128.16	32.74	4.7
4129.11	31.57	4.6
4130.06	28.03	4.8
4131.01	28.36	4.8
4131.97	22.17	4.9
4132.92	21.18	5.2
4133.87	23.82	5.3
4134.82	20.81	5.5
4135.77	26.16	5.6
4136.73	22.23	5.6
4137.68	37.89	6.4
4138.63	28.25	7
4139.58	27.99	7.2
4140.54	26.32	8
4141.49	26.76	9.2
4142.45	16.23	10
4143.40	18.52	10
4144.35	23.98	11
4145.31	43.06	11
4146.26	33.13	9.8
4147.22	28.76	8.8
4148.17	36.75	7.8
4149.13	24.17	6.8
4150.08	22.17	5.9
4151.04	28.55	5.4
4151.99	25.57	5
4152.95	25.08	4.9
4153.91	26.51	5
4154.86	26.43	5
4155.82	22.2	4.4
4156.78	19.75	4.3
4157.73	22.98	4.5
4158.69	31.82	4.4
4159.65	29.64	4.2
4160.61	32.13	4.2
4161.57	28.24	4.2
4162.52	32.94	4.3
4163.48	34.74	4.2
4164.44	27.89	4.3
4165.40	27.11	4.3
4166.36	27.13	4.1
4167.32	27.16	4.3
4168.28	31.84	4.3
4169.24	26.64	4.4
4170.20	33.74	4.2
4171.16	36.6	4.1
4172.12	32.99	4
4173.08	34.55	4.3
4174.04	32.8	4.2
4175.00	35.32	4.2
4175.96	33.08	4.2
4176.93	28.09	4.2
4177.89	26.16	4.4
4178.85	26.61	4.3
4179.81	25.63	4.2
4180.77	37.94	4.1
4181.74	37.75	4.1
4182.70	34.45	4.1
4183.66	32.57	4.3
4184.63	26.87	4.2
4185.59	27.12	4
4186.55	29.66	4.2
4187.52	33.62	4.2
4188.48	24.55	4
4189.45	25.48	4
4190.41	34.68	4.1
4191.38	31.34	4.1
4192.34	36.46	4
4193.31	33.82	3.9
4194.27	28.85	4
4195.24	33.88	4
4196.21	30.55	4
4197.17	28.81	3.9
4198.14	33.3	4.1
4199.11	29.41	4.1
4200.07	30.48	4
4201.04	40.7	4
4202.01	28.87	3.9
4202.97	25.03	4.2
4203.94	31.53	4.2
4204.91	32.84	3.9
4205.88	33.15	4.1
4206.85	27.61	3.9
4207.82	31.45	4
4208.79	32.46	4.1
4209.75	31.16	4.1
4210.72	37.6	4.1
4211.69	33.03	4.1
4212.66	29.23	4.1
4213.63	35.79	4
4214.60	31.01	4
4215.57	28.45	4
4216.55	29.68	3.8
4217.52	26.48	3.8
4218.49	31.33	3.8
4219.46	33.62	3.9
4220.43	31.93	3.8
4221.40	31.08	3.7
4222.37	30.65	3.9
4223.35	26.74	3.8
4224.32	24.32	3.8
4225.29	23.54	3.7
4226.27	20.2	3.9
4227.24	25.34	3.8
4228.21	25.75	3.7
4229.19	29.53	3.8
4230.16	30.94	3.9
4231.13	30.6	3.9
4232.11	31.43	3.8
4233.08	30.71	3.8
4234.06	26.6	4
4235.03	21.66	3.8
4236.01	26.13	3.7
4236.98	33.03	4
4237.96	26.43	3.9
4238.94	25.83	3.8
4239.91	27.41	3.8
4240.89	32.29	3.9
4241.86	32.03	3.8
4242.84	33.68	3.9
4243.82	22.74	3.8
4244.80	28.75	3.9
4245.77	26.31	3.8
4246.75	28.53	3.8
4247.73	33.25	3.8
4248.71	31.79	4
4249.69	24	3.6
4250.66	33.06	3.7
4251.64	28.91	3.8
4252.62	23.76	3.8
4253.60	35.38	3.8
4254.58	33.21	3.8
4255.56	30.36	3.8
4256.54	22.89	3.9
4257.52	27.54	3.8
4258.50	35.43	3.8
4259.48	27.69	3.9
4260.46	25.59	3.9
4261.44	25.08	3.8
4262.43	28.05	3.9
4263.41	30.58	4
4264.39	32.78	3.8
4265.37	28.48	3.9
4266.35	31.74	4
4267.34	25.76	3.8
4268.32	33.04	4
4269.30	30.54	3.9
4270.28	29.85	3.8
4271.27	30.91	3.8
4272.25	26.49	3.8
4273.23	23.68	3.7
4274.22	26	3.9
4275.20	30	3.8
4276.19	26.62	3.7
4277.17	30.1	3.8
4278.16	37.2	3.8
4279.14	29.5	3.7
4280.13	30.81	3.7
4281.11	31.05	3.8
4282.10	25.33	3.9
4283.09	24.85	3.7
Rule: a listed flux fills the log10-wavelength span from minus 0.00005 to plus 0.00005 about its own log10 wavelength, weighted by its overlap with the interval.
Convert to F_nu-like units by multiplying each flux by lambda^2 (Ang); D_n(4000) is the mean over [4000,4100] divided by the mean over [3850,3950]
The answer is 1.3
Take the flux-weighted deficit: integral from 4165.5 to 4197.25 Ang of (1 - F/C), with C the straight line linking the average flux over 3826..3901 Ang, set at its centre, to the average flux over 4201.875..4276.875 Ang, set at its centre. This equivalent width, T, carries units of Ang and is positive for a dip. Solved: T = -2.9 Ang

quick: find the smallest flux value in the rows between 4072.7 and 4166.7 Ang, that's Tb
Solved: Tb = 16.23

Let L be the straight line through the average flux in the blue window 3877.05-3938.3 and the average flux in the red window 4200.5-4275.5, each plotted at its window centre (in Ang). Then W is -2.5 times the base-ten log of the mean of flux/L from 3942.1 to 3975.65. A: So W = 0.10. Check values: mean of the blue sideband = 25.3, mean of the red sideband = 29.4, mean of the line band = 23.5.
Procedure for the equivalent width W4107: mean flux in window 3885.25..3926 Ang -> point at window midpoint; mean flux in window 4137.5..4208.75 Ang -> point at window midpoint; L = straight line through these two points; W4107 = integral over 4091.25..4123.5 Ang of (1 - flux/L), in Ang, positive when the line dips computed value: 1.1 Ang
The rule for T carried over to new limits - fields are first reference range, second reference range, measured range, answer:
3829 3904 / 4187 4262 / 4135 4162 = 1.5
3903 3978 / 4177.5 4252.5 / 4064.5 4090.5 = -3.6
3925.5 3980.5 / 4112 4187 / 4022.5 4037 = -2.5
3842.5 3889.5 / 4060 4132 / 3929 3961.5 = 4.3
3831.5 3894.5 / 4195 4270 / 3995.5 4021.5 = -2.5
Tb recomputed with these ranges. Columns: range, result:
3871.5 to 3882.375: 22.82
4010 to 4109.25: 18.2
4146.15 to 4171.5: 19.75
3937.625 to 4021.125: 13.16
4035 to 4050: 23.75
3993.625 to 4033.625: 21.93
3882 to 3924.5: 17.43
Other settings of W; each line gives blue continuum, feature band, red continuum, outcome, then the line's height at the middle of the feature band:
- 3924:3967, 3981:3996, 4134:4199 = -0.14 mag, 25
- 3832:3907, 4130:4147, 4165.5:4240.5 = 0.11 mag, 29.3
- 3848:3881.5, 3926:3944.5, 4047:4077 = 0.28 mag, 28.5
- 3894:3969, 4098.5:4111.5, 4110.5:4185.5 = 0.10 mag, 28.4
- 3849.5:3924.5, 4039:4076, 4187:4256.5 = -0.09 mag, 28.4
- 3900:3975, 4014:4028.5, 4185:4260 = -0.20 mag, 26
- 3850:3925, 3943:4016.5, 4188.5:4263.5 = 0.06 mag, 27.7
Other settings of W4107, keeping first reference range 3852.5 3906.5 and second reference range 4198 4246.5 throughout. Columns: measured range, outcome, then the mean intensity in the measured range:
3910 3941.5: 3.26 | 24.4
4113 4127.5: -1.56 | 31.9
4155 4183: -1.01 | 30.2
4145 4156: 0.20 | 28.5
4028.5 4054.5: -2.18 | 30.5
